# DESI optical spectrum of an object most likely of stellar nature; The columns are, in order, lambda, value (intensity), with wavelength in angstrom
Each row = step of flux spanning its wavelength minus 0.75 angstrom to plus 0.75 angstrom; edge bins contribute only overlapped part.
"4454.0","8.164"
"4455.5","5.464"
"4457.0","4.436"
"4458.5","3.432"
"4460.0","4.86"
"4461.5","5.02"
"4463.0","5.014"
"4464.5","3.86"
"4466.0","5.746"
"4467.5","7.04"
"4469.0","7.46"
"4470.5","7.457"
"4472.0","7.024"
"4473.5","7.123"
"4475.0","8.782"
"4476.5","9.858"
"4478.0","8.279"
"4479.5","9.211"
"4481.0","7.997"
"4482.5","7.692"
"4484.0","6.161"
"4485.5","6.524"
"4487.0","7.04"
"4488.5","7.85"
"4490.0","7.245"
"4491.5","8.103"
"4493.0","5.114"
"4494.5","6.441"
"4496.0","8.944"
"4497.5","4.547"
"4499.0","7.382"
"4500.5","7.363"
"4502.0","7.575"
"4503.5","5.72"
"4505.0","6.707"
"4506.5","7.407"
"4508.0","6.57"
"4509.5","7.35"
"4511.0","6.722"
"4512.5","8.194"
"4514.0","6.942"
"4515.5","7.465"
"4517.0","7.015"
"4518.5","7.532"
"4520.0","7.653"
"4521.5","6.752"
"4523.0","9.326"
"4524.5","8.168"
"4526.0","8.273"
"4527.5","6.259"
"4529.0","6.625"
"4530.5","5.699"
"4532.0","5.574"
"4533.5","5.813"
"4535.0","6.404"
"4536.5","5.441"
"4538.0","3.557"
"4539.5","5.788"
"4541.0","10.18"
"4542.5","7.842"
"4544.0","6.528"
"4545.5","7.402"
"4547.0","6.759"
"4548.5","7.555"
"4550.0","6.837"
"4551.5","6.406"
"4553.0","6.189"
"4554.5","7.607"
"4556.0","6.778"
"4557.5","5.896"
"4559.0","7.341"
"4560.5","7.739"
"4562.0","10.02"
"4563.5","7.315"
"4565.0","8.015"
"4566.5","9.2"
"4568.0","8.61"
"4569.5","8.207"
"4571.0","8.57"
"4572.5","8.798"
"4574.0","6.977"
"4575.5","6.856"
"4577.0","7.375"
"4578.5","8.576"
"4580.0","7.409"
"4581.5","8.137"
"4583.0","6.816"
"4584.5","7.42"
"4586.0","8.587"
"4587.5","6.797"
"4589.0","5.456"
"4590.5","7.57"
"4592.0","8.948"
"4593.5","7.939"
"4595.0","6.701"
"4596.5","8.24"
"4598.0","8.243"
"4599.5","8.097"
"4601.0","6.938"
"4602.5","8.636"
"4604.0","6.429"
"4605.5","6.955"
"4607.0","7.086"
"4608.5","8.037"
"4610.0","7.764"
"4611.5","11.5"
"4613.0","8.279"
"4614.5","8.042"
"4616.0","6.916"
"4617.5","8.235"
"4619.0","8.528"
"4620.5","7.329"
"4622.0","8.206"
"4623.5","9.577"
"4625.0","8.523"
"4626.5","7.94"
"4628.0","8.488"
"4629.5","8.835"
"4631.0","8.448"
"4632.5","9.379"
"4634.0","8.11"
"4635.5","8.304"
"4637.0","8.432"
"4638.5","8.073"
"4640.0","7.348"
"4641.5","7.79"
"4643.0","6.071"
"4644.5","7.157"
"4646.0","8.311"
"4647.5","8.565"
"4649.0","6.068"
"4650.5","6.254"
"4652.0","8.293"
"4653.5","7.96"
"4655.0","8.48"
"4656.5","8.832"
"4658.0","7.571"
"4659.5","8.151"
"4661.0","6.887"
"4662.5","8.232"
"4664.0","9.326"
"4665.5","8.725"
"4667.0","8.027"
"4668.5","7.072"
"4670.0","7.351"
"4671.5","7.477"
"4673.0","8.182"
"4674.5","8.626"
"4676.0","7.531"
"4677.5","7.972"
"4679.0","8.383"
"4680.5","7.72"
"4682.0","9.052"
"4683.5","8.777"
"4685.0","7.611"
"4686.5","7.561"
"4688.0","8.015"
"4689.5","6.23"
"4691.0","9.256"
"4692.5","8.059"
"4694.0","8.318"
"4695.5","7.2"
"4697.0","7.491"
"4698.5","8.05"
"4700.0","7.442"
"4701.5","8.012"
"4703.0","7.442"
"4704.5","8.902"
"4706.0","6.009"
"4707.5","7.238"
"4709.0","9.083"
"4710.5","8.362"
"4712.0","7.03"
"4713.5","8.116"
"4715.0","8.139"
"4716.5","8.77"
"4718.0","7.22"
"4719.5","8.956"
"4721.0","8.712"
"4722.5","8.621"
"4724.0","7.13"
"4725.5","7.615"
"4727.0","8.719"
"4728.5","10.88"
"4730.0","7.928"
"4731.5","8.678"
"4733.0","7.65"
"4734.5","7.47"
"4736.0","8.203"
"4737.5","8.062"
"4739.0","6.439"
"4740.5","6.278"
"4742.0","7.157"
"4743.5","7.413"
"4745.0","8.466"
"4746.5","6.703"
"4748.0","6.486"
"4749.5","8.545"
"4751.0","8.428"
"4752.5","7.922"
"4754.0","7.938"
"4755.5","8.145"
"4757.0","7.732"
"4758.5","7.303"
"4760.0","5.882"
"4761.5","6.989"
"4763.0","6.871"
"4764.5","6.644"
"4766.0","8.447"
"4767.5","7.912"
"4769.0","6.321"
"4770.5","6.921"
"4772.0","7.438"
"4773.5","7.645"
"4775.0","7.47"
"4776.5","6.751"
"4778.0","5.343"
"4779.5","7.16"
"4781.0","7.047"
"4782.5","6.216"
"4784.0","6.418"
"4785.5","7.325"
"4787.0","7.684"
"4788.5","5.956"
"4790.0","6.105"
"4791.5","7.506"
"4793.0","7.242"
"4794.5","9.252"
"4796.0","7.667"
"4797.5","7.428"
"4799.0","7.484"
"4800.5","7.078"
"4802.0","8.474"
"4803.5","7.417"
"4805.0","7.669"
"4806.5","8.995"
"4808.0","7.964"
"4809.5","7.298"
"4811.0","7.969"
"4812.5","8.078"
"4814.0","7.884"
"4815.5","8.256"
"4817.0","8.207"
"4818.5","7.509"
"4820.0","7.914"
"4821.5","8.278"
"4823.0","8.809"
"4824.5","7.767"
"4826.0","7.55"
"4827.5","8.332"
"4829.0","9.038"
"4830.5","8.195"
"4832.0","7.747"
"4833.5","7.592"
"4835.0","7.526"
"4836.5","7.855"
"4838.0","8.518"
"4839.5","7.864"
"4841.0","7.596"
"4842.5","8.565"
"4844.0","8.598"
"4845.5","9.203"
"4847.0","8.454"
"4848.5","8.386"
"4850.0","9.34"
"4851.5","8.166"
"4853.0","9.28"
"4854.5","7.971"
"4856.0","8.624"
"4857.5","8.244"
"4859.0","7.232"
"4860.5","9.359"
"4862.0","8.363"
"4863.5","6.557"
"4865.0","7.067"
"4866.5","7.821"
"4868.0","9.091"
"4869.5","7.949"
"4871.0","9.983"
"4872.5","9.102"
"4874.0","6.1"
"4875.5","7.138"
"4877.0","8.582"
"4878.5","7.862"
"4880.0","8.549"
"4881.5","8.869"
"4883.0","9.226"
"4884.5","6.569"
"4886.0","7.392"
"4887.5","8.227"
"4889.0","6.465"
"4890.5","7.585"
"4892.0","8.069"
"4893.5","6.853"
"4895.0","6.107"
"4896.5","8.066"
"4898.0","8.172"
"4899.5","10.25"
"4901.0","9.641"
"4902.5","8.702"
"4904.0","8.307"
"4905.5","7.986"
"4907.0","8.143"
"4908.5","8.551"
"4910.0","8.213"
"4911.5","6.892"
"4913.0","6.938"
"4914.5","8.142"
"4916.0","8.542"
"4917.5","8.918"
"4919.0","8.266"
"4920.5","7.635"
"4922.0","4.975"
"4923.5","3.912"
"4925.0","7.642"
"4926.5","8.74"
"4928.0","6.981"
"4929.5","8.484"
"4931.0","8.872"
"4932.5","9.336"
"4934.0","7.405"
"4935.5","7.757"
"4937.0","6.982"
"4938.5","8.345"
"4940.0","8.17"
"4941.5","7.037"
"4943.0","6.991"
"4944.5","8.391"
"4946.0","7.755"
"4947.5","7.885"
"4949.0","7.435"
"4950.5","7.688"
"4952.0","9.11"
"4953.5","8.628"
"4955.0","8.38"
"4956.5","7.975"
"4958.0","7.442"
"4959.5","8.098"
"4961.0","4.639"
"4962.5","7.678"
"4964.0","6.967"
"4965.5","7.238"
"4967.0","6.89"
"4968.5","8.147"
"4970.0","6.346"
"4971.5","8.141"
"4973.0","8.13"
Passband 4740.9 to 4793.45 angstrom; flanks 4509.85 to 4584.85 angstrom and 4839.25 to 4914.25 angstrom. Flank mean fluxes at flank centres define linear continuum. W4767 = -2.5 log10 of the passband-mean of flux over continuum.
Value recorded 0.10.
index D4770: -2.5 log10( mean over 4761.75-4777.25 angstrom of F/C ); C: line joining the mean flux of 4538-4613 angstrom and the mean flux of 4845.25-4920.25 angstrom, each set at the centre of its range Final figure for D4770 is 0.102 mag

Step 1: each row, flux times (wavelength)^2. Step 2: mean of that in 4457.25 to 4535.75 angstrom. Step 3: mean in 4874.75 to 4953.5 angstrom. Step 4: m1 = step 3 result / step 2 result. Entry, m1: 1.4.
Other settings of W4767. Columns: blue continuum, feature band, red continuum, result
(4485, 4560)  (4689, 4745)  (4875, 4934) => -0.07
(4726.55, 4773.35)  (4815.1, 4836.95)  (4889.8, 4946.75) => -0.05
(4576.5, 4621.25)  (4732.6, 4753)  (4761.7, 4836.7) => 0.01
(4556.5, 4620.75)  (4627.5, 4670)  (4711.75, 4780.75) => -0.03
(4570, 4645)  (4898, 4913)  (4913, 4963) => -0.10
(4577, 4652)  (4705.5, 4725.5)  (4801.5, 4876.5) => 0.00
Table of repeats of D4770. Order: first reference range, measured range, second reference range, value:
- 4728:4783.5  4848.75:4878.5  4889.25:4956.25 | -0.07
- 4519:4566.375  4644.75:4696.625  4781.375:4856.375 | -0.07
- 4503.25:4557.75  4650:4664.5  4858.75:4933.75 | -0.11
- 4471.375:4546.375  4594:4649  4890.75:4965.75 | -0.10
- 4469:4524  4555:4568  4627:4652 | -0.03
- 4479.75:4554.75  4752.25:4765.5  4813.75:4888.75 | 0.08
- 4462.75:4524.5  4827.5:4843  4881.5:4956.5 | -0.04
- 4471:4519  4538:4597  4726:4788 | -0.03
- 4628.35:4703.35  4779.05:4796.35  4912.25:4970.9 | 0.10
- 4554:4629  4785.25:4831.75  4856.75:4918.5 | 0.02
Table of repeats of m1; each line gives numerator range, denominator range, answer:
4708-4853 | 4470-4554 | 1.23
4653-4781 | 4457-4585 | 1.19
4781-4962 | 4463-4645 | 1.21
